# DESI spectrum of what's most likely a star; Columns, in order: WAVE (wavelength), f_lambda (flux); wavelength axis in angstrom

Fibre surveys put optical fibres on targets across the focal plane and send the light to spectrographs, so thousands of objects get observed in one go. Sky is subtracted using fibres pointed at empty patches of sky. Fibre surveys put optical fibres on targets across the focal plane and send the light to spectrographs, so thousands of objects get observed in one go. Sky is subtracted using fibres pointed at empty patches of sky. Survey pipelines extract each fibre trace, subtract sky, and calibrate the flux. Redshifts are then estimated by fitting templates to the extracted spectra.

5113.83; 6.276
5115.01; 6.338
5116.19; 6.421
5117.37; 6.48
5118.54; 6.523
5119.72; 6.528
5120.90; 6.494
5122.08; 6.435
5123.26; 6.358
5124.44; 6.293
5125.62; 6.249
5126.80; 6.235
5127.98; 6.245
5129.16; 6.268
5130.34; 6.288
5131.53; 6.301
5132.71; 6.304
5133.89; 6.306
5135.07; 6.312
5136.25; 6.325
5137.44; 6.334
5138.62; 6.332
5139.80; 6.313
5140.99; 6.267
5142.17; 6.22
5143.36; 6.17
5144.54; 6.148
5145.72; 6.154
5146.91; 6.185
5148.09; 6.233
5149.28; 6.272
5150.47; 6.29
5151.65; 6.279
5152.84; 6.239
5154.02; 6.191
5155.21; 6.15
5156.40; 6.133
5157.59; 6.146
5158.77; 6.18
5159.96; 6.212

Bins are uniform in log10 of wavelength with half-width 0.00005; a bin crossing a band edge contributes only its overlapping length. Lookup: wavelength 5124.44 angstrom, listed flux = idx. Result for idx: 6.293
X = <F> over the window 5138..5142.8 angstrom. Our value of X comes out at 6.28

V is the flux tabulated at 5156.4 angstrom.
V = 6.133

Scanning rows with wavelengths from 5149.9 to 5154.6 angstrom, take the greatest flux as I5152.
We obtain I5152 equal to 6.29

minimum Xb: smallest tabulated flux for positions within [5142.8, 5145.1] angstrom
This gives 6.148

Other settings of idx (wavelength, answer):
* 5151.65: 6.279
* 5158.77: 6.18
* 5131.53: 6.301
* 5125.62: 6.249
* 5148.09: 6.233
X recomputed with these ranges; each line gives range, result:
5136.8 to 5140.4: 6.31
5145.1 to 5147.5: 6.18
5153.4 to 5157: 6.16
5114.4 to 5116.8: 6.36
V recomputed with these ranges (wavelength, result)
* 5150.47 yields 6.29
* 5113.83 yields 6.276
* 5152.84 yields 6.239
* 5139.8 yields 6.313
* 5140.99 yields 6.267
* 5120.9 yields 6.494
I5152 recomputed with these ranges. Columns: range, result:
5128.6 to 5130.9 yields 6.288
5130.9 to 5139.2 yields 6.334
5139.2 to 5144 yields 6.313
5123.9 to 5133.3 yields 6.304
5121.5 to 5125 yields 6.435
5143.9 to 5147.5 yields 6.185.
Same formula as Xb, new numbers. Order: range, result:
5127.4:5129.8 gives 6.245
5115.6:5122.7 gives 6.421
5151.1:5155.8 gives 6.15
